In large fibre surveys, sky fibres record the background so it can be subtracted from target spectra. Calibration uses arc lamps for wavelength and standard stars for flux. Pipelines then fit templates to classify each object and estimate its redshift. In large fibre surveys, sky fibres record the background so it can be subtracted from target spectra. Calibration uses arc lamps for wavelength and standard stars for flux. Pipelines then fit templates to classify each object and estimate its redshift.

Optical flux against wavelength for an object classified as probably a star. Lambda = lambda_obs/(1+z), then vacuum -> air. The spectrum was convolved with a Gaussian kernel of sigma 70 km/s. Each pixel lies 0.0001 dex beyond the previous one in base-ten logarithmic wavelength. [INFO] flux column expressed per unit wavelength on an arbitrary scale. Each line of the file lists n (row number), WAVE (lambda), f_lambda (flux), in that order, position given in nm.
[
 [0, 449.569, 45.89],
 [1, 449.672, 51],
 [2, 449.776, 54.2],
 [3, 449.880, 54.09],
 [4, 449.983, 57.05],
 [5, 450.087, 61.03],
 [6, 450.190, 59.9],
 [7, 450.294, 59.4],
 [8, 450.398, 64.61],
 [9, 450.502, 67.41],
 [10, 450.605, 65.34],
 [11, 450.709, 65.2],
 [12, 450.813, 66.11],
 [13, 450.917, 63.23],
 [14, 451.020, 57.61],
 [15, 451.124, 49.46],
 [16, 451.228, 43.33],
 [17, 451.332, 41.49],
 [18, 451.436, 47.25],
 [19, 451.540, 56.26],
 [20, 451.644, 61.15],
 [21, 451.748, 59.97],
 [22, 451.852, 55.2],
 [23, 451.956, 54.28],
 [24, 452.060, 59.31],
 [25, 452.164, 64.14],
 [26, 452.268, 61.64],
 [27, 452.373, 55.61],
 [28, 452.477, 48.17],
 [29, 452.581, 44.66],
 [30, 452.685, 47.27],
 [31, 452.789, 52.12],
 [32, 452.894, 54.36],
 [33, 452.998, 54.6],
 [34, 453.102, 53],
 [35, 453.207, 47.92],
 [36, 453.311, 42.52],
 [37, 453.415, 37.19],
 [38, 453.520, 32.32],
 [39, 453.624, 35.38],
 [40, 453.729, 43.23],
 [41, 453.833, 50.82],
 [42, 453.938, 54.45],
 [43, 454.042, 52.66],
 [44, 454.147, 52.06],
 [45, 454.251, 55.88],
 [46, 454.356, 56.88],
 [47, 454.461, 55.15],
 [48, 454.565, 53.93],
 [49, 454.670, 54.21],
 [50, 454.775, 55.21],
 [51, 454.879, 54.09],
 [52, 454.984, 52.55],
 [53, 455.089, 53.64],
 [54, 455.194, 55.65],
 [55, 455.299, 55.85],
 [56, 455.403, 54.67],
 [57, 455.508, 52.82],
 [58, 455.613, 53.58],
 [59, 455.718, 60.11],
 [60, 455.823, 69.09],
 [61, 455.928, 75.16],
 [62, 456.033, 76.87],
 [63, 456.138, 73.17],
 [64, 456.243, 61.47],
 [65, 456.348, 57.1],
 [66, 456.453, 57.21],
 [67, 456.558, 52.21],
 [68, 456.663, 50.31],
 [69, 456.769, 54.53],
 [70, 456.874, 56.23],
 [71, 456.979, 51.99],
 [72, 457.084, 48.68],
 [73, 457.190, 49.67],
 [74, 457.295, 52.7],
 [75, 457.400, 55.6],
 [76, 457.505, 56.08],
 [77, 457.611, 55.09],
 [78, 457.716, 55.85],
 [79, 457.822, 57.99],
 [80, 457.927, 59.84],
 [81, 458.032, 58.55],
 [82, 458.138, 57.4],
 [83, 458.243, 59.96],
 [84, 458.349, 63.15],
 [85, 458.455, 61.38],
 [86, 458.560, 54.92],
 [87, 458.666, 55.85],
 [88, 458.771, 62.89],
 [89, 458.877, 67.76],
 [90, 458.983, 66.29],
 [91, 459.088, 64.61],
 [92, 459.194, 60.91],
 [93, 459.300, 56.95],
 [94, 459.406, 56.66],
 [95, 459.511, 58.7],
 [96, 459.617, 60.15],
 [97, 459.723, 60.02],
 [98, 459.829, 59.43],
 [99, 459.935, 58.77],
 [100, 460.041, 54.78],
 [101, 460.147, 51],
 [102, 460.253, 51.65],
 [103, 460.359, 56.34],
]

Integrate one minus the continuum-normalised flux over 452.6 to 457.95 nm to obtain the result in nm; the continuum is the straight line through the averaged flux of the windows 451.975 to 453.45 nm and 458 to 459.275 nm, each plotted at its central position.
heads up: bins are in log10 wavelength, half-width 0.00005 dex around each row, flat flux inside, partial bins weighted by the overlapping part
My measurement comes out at 0.17 nm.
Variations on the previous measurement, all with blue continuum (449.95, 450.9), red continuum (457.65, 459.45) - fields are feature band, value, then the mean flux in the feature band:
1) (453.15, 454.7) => 0.34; 48.2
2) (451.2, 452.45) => 0.15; 55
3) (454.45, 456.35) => 0.06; 59.3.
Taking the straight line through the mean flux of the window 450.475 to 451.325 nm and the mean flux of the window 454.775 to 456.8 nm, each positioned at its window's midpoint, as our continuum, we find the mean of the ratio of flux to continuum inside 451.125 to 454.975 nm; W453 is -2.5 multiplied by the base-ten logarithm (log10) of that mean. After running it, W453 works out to 0.15 mag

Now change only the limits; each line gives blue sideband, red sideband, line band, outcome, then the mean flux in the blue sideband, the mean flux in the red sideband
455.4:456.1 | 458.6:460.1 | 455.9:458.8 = 0.08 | 64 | 60.2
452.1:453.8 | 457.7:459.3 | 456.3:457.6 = 0.07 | 48.5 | 60.5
